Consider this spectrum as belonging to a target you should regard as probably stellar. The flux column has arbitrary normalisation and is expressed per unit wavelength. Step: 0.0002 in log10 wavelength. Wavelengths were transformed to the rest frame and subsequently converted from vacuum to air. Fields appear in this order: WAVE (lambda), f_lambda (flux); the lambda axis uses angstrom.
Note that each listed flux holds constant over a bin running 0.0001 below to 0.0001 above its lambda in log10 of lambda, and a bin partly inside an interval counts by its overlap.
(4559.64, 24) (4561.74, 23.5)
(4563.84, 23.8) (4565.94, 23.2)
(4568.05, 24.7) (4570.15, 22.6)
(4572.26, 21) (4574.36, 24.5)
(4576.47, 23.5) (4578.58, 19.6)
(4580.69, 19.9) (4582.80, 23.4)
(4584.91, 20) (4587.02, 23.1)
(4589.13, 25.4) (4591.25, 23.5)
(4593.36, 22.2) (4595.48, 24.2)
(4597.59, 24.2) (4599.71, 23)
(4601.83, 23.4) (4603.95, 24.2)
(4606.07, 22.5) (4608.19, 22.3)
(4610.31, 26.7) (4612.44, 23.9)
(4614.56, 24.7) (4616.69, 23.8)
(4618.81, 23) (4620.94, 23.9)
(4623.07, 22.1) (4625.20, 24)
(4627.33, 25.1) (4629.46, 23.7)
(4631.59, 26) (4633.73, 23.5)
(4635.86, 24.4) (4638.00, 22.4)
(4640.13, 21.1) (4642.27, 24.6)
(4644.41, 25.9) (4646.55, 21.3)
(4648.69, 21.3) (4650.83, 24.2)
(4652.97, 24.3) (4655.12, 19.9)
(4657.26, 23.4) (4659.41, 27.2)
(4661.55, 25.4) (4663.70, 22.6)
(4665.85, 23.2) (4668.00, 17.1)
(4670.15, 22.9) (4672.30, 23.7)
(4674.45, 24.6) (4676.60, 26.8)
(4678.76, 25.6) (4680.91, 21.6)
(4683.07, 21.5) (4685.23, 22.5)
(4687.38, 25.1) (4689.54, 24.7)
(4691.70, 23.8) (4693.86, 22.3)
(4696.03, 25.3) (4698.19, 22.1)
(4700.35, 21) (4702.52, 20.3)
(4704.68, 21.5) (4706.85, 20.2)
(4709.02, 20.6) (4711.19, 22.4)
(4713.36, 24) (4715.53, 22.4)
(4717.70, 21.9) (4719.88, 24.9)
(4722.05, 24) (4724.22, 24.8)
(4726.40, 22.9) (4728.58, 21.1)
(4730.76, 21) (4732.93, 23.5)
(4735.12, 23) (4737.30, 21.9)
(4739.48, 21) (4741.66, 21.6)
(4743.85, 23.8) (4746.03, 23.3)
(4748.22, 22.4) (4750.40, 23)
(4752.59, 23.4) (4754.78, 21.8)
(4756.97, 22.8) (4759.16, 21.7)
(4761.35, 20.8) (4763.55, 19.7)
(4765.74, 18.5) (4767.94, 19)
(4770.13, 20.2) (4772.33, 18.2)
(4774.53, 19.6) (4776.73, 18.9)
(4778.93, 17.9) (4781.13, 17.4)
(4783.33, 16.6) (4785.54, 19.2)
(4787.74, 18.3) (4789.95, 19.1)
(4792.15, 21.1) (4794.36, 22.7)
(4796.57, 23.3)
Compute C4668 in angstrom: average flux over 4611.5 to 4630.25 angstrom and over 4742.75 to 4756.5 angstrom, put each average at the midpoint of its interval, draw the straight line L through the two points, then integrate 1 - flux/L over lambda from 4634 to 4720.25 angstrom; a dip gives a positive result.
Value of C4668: 1.6 angstrom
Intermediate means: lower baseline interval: 23.8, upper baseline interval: 22.9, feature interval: 23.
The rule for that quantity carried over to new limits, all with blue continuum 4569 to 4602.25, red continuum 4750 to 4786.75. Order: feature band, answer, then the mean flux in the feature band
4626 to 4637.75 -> -1.3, 24.4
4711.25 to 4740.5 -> -3.2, 22.8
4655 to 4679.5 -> -2.5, 23.6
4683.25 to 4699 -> -1.9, 23.6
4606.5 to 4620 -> -1.0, 24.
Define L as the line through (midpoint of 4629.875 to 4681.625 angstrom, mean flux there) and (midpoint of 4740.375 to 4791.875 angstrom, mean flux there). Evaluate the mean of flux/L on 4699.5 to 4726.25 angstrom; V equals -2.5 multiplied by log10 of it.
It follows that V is -0.03 mag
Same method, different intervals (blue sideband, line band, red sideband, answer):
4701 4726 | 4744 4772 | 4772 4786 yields -0.09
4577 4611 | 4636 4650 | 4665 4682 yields 0.01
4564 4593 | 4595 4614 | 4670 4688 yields -0.04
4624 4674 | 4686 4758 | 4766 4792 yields -0.10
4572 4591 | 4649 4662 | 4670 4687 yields -0.02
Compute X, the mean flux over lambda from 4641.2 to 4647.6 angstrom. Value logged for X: 23.9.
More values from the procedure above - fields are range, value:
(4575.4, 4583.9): 21.6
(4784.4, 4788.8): 18.7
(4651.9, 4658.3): 22.5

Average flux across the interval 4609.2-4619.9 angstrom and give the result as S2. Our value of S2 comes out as 24.4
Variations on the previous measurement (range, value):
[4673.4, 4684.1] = 24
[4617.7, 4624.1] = 23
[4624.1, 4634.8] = 24.5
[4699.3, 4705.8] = 20.9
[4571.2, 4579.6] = 22.2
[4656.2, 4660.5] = 25.3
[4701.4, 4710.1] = 20.6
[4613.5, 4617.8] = 24.3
